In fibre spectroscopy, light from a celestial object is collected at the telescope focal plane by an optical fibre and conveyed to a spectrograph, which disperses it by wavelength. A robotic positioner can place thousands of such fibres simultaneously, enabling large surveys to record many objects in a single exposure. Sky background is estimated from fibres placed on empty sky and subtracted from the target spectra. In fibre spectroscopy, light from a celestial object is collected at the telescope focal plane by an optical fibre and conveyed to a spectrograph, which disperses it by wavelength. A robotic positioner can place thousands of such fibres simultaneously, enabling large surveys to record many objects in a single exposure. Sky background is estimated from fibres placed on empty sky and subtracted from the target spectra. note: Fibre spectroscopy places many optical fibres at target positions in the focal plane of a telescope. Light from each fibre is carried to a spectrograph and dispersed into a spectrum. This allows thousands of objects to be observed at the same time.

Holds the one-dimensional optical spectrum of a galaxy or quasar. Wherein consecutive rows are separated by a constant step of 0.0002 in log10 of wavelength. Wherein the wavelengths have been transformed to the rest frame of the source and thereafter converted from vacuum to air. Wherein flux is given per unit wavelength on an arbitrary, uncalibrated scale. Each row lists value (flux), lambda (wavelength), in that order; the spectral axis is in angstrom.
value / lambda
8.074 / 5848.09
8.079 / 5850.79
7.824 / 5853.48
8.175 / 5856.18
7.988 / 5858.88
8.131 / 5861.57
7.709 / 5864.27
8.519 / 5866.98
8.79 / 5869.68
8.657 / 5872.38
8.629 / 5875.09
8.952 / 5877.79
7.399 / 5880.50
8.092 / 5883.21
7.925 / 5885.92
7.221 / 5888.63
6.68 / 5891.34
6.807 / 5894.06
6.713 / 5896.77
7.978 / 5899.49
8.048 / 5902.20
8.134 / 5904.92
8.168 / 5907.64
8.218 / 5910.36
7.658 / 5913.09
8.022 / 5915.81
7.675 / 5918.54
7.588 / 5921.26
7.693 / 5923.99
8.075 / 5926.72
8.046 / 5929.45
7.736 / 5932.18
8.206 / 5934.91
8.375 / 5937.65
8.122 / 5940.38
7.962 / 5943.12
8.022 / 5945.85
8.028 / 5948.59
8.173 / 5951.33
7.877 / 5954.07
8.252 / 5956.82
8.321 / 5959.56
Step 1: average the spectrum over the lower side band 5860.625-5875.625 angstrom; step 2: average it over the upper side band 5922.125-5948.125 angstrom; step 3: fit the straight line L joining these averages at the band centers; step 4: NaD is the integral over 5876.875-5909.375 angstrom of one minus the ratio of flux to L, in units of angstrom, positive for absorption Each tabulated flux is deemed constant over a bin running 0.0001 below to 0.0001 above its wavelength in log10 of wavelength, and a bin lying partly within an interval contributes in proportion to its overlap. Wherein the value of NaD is 2.32 angstrom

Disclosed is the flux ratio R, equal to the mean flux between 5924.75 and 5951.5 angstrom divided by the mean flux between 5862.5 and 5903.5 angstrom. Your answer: 1.02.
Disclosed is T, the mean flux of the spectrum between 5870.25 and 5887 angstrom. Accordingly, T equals 8.31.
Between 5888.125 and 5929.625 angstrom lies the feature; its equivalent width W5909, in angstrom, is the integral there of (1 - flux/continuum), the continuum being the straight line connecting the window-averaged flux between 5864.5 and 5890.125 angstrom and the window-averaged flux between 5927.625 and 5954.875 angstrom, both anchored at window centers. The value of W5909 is 2.37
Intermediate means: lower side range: 8.21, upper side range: 8.06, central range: 7.67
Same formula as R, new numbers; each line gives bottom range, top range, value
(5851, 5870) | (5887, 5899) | 0.86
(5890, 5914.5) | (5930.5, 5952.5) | 1.06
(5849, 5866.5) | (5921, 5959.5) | 1.00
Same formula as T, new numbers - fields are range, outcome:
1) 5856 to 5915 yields 7.93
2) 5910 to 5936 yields 7.88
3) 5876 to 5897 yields 7.54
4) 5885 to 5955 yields 7.81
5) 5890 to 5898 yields 6.73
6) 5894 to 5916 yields 7.79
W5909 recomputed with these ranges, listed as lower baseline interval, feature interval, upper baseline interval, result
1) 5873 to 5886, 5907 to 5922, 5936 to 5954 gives 0.5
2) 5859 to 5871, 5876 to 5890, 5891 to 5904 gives -0.4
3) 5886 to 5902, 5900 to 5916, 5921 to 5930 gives -1.1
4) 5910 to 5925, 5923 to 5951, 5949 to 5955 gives -0.4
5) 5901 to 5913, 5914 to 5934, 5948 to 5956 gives 0.6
